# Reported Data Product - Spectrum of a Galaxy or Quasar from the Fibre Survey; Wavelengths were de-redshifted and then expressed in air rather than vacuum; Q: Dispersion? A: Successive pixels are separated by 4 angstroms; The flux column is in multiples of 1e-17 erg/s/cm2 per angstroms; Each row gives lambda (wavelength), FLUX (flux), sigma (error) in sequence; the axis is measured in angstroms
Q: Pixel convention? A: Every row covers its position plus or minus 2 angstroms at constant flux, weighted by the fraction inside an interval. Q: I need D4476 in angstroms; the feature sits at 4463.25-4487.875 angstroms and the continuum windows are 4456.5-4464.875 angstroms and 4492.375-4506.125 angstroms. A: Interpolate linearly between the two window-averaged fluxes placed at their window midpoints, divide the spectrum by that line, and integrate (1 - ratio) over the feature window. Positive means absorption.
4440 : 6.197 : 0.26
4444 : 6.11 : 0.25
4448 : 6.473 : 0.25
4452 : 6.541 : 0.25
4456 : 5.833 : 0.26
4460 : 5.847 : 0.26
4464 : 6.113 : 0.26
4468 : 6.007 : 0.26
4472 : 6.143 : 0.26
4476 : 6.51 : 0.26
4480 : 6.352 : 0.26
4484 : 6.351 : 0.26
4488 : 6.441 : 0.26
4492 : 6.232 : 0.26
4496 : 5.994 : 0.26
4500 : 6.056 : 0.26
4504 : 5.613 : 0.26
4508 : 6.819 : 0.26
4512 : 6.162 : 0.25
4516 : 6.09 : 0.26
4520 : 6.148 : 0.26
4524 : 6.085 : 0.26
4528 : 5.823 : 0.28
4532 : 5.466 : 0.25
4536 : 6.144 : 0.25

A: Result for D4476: -1.4 angstroms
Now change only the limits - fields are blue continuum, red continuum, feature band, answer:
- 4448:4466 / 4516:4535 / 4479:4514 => -1.25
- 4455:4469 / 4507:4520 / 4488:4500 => 0.01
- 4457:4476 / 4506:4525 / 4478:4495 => -0.48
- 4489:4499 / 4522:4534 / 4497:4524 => -0.76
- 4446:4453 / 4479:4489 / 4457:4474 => 1.13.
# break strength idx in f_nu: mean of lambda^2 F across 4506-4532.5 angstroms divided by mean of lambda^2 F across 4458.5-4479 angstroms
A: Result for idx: 1.02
